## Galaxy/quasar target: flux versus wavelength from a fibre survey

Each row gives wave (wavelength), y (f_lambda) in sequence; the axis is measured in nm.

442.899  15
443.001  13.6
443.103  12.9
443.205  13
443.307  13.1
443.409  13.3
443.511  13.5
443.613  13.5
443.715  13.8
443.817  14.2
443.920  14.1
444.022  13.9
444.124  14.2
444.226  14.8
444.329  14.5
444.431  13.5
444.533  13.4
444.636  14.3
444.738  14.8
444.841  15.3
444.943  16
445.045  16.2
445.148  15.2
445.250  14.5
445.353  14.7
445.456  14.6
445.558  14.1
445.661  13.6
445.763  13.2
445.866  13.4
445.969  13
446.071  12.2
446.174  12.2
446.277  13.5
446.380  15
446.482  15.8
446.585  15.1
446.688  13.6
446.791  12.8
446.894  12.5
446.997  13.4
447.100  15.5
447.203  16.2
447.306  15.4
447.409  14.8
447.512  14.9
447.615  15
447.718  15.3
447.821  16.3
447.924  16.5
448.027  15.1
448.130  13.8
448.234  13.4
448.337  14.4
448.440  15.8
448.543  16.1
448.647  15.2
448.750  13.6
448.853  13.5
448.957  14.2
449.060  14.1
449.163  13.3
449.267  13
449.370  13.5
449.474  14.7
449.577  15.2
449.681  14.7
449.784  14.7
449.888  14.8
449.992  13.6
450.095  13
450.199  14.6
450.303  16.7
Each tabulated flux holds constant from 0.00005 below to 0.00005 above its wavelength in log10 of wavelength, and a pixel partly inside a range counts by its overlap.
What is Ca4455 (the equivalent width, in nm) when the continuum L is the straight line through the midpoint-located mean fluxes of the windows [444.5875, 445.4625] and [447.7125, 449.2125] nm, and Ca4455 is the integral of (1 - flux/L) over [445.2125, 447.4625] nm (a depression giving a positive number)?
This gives 0.13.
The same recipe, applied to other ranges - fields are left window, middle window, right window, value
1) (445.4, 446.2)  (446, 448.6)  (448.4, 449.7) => -0.14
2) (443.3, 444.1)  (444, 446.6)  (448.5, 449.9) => -0.07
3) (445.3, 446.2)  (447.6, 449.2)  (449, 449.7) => -0.10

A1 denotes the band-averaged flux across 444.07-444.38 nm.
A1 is 14.5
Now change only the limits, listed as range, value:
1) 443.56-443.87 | 13.8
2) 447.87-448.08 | 15.8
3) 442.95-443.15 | 13.3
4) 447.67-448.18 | 15.4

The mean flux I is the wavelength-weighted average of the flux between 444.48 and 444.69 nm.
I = 13.9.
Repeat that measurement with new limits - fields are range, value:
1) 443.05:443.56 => 13.2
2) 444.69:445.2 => 15.5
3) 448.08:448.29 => 13.6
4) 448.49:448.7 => 15.6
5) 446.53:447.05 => 13.5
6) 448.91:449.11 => 14.2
